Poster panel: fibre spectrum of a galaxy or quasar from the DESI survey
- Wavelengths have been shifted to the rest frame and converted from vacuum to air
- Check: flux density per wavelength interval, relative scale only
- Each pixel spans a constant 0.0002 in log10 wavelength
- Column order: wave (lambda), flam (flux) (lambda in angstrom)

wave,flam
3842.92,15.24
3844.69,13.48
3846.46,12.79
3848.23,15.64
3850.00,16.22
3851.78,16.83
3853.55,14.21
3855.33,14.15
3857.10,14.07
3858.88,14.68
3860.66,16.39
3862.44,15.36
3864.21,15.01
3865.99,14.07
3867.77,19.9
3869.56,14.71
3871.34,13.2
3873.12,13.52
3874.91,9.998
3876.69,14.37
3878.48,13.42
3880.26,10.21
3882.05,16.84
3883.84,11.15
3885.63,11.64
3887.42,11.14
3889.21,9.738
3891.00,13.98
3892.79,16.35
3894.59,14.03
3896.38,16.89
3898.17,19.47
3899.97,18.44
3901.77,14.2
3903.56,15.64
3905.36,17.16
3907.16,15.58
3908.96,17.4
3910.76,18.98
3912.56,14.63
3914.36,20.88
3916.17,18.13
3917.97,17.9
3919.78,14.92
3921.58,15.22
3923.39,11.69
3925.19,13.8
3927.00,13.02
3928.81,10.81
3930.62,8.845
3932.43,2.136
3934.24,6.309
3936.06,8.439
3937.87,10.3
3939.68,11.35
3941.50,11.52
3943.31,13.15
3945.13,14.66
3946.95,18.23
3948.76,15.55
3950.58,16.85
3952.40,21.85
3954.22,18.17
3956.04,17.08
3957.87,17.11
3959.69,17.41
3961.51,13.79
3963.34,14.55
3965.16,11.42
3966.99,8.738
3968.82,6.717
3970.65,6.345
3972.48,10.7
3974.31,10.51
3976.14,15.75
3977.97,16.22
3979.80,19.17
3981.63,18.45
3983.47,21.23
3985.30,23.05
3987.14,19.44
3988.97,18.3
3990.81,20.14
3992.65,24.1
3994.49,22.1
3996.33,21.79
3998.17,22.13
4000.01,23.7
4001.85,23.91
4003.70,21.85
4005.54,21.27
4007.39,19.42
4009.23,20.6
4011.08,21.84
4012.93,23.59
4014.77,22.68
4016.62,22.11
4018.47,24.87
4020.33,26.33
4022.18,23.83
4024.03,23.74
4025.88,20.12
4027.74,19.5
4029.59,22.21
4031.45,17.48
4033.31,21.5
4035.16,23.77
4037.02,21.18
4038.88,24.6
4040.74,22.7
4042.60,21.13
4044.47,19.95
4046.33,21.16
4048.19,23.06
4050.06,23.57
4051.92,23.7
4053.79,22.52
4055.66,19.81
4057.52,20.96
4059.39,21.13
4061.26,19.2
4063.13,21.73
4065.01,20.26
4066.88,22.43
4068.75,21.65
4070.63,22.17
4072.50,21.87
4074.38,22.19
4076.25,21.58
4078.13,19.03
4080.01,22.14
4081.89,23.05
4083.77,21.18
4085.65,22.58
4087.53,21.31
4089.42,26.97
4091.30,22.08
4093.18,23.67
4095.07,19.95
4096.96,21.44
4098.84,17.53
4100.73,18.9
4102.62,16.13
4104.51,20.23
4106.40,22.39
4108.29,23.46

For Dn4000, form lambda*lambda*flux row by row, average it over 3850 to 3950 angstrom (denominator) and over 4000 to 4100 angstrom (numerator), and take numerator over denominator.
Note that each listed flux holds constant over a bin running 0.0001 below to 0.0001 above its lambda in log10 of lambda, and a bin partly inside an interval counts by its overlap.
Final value 1.7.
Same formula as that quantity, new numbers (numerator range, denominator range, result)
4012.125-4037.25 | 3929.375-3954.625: 1.86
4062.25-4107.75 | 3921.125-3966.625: 1.73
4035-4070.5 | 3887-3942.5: 1.69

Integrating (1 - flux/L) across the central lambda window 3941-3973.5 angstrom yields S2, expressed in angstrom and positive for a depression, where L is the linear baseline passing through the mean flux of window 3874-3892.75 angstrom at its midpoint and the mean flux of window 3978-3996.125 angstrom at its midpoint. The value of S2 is 7.1 angstrom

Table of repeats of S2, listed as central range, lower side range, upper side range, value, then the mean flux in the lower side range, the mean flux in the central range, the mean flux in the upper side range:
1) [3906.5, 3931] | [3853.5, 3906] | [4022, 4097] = 1.14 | 14.5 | 15.3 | 21.8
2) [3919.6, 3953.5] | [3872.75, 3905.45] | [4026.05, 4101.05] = 7.57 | 14.1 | 12.5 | 21.6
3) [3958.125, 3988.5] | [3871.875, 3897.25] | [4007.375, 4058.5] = 6.32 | 13.1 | 14.7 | 22.1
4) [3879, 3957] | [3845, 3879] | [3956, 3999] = 6.30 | 14.7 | 14.3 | 16.5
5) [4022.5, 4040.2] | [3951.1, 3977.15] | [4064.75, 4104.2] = -3.69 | 13.6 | 21.7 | 21.3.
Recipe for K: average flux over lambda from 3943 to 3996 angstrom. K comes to 16.3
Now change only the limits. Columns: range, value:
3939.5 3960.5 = 16.2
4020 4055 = 22.1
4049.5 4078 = 21.6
